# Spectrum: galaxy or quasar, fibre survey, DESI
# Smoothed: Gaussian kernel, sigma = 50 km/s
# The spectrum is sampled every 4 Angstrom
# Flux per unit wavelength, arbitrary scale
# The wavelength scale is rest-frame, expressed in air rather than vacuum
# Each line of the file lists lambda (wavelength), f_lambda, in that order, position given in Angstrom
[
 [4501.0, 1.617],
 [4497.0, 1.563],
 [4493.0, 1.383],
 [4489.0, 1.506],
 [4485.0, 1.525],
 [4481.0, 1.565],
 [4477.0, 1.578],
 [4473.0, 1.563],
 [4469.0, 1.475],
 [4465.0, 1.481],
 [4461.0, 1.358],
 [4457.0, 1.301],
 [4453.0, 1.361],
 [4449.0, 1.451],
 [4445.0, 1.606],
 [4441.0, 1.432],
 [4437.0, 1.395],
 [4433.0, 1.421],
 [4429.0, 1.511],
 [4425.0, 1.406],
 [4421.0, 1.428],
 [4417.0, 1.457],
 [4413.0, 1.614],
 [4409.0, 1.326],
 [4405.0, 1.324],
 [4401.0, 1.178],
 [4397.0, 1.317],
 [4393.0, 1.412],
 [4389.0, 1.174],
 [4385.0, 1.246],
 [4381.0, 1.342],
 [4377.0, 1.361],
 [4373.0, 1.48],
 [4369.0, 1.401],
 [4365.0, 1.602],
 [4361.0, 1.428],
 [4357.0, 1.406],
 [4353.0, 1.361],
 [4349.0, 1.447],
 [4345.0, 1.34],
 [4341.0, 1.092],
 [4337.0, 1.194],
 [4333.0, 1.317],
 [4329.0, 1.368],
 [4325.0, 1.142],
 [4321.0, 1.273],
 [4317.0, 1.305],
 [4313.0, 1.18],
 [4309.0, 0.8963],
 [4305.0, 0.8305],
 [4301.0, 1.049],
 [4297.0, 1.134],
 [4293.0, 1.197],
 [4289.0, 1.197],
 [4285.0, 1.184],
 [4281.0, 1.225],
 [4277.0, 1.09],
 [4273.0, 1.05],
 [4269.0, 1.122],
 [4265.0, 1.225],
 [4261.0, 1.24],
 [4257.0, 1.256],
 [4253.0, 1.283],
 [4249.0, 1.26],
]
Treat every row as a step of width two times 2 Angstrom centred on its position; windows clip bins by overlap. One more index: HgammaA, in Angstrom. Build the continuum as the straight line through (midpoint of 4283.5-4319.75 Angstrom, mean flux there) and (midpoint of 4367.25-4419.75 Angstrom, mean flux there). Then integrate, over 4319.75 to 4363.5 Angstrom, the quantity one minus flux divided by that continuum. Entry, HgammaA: -3.3 Angstrom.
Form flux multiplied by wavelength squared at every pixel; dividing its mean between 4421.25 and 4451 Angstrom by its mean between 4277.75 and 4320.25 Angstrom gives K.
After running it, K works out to 1.38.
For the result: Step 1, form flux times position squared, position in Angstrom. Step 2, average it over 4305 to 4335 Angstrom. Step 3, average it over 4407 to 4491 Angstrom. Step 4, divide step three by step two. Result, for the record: 1.31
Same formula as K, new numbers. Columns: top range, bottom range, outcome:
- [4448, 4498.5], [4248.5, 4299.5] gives 1.36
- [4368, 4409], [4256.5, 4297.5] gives 1.19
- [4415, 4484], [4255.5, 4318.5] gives 1.39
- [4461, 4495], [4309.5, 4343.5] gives 1.32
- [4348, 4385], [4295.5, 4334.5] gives 1.26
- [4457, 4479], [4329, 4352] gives 1.21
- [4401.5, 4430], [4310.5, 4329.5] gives 1.20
